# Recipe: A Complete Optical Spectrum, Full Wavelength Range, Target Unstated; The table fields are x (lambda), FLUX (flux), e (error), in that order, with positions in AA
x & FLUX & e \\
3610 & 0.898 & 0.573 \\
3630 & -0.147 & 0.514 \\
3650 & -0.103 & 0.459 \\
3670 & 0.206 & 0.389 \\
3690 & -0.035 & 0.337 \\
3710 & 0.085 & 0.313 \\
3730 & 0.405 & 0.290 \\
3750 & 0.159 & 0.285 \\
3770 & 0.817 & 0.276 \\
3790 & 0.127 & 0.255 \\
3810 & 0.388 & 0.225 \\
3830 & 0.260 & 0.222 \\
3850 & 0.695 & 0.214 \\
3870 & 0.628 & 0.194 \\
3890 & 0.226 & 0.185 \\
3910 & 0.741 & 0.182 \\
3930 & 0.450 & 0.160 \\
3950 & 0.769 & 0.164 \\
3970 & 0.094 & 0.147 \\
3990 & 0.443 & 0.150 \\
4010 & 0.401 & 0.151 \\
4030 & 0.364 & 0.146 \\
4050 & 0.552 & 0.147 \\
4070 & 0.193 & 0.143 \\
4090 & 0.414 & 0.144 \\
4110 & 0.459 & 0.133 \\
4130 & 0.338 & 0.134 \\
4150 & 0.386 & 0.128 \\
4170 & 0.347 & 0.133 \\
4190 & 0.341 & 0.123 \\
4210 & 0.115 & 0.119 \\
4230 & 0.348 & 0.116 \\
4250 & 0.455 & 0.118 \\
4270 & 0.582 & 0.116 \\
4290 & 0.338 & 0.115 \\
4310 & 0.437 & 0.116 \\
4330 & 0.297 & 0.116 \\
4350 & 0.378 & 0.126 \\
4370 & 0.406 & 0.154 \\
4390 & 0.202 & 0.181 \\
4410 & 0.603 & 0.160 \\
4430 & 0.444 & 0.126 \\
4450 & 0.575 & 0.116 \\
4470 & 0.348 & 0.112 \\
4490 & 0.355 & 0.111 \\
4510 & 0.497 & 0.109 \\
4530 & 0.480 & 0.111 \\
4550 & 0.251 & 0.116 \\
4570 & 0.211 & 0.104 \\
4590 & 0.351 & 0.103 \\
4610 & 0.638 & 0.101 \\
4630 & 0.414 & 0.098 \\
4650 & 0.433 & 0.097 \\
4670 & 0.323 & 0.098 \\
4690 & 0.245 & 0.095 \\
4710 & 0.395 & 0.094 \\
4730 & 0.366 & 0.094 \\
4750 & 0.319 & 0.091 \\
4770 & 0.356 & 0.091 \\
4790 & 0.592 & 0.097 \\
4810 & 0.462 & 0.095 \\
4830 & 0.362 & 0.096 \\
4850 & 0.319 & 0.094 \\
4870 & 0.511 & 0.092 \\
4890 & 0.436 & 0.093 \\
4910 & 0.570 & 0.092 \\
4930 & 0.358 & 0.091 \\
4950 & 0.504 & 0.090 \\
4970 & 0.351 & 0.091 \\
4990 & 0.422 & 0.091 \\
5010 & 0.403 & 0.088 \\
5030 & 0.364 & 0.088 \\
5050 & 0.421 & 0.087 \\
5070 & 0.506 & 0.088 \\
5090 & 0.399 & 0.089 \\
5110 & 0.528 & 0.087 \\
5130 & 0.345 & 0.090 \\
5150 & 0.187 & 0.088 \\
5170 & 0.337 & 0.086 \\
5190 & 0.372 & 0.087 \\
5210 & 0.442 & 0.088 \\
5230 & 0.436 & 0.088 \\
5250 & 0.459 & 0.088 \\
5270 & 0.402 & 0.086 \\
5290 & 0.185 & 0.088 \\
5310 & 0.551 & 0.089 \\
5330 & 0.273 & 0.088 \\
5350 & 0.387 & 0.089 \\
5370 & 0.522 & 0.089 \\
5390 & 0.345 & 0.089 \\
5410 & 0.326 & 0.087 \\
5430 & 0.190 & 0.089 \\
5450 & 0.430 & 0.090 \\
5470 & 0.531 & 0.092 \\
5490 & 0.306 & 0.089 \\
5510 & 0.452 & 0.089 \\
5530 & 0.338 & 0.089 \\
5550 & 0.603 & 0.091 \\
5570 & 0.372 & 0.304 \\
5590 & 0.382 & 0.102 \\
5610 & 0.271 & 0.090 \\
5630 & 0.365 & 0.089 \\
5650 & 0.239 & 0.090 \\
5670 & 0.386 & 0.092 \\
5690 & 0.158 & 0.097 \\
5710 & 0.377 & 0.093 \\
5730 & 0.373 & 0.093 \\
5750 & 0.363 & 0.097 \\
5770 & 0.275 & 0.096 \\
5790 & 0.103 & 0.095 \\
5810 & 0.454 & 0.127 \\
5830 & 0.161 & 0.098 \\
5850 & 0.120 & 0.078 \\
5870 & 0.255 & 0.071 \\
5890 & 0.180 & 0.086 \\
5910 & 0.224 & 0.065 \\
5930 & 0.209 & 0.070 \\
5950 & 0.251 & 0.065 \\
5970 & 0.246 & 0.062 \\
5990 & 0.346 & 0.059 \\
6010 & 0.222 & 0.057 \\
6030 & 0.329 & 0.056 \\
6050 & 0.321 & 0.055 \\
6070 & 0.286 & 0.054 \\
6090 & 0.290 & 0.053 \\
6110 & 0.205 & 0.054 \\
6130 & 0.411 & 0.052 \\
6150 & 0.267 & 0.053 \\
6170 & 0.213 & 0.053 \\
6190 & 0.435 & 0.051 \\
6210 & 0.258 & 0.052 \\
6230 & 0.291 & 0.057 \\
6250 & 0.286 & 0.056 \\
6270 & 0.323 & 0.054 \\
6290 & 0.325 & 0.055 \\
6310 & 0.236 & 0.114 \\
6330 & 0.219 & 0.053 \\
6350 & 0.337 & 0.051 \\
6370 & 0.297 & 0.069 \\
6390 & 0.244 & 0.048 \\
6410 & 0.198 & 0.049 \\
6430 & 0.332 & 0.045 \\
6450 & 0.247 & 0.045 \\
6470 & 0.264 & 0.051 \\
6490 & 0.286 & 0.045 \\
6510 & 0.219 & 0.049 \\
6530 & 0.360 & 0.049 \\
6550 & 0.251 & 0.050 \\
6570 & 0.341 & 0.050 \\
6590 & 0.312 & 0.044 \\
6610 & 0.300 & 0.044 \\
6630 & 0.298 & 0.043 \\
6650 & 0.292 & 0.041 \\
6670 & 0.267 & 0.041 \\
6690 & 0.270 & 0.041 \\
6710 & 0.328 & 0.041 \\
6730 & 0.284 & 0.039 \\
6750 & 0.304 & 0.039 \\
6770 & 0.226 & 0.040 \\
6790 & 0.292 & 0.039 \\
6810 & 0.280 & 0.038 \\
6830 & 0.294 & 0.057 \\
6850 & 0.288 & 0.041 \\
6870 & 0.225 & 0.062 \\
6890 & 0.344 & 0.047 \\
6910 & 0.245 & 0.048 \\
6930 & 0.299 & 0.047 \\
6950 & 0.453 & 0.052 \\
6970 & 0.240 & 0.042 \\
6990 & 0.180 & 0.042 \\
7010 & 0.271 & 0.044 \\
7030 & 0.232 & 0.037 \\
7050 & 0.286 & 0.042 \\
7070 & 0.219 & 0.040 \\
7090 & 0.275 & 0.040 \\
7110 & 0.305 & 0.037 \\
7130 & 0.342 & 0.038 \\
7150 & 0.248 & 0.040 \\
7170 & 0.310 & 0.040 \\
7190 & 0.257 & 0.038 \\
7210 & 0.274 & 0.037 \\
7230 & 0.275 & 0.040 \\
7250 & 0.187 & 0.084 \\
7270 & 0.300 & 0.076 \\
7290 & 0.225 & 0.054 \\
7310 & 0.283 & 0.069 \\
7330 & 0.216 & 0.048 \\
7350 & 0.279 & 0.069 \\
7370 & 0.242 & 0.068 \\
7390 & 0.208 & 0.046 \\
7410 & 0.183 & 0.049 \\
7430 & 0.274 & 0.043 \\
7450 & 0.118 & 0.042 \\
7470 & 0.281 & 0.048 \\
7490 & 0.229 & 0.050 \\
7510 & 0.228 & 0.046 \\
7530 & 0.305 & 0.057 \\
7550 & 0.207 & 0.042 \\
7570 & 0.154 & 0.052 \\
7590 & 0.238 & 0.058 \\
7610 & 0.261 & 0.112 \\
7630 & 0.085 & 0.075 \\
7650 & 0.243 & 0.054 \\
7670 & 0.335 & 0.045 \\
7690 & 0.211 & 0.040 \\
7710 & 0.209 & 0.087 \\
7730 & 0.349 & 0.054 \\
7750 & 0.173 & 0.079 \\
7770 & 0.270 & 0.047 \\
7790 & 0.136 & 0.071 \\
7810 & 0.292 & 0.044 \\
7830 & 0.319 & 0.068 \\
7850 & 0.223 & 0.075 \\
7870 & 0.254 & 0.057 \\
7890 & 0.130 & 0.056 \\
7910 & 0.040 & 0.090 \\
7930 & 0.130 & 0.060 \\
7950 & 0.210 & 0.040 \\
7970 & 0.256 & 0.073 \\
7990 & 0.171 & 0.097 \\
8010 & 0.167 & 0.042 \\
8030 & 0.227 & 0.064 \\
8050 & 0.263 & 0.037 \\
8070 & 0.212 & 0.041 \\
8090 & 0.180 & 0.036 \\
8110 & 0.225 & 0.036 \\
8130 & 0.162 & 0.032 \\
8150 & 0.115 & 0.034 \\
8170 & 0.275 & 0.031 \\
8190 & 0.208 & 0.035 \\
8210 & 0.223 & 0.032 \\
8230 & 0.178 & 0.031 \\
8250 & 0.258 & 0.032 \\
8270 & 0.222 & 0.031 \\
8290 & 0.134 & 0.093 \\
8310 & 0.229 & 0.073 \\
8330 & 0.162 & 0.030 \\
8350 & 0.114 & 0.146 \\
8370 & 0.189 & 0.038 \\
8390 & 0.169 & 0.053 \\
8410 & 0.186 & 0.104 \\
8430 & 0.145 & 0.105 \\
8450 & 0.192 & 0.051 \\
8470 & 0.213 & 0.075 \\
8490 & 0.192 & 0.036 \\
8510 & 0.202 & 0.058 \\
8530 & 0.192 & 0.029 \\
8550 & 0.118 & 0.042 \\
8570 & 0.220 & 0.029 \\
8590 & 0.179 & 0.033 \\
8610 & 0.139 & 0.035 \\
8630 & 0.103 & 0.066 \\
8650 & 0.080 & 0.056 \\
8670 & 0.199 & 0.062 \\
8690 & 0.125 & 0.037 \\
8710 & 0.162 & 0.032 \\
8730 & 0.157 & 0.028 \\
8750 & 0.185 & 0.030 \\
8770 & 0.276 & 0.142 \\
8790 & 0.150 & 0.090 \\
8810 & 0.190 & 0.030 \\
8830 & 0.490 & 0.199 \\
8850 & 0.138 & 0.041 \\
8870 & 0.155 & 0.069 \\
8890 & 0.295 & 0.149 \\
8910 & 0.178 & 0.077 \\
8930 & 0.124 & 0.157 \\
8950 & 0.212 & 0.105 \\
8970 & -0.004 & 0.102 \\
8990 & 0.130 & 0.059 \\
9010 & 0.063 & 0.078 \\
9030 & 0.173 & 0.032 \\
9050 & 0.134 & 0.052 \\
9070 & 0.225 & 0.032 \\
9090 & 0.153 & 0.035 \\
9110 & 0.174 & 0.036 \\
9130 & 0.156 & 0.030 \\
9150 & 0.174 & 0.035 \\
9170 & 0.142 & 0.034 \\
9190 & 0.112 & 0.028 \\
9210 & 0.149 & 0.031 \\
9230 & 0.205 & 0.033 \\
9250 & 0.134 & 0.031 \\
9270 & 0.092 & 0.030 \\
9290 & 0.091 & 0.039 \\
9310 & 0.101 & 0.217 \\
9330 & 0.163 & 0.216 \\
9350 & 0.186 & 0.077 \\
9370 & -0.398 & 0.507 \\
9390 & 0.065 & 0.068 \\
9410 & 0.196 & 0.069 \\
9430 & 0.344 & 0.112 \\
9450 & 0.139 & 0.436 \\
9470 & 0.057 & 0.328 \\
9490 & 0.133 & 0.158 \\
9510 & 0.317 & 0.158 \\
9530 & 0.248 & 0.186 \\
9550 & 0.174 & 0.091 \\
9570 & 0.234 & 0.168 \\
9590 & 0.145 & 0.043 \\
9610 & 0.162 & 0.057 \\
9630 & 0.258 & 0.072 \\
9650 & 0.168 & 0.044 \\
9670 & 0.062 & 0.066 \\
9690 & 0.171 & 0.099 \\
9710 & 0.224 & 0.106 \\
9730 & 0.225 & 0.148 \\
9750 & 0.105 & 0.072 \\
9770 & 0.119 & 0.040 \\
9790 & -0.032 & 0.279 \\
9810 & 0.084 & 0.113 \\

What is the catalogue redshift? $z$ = 0.060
